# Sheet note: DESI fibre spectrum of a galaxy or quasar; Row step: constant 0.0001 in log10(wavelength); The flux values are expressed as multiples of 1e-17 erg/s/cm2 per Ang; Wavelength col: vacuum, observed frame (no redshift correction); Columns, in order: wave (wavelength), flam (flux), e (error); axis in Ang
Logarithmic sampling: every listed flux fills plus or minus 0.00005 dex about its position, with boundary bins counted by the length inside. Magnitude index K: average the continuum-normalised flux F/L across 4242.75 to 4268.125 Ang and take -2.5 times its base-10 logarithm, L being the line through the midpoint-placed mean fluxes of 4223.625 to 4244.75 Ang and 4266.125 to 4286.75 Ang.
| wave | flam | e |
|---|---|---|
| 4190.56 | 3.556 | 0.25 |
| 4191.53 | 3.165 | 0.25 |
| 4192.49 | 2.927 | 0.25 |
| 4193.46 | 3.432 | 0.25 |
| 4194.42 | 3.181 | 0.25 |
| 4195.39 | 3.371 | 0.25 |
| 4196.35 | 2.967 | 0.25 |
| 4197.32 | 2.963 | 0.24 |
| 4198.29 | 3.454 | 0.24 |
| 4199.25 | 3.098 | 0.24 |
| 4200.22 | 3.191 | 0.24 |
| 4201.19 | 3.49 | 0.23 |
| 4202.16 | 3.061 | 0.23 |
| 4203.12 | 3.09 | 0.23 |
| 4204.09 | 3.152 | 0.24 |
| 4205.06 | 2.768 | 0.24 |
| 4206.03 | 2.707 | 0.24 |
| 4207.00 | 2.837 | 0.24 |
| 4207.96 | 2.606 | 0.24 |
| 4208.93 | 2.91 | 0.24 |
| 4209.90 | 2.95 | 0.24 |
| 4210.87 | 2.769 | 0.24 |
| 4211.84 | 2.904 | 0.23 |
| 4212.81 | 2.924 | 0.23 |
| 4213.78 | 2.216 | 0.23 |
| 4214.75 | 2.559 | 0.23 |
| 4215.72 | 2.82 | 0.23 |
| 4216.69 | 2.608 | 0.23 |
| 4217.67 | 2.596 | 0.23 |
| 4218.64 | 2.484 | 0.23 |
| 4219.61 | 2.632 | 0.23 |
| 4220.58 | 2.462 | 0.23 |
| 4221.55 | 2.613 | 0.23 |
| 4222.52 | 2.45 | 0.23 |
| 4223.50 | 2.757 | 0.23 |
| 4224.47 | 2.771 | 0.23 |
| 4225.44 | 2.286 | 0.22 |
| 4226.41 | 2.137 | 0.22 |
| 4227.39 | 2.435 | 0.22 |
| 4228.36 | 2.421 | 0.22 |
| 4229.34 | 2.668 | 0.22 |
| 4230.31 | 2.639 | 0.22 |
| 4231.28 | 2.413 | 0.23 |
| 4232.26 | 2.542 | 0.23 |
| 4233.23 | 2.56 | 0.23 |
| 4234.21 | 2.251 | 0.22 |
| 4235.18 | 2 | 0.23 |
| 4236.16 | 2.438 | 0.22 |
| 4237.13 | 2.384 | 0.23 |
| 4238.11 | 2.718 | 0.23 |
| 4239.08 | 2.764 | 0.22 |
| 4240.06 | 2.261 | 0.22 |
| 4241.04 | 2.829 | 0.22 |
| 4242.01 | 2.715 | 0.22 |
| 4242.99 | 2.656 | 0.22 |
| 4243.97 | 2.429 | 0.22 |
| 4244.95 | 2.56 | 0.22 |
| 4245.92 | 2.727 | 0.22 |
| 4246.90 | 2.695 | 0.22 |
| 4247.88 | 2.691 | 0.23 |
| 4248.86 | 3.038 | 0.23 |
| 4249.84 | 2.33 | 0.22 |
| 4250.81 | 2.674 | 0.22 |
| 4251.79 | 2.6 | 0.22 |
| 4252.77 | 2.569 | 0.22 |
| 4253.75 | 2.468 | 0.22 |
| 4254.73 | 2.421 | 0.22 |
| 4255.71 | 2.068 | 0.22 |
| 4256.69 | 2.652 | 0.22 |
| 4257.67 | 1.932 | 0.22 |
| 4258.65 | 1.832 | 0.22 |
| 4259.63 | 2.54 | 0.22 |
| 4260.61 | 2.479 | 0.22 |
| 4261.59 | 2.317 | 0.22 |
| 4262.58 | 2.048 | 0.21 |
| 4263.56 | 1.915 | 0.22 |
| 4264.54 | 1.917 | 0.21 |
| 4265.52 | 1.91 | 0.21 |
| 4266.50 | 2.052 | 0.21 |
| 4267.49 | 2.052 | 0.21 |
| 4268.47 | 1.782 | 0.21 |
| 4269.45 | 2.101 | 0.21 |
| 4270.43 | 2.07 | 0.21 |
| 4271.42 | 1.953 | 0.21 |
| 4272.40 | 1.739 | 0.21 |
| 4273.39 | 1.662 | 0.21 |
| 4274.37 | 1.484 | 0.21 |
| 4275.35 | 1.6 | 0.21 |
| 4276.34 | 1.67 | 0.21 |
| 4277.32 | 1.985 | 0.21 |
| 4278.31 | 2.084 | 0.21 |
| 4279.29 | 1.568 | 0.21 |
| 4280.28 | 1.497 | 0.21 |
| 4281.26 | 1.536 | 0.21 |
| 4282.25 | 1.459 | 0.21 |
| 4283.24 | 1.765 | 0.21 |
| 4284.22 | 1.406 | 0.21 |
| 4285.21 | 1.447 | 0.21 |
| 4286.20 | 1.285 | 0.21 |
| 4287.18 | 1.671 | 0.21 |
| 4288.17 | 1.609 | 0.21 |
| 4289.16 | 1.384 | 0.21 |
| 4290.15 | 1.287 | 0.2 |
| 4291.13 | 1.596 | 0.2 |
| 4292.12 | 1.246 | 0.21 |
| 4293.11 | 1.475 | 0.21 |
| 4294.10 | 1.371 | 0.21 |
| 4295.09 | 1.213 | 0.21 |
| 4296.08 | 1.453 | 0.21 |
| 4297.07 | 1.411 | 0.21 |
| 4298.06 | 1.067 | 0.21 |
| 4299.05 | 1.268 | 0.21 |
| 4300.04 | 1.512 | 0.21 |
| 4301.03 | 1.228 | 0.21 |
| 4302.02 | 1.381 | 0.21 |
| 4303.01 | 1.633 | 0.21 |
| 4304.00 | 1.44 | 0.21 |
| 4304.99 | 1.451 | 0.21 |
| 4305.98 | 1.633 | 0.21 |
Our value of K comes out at -0.121 mag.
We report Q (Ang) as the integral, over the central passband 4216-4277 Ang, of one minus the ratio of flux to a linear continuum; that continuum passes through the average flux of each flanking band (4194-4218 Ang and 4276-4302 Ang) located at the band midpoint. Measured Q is -3.73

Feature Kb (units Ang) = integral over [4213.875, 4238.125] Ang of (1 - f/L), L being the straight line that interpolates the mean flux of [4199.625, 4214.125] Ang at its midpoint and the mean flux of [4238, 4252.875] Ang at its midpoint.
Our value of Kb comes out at 2.5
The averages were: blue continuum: 2.91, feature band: 2.5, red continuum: 2.64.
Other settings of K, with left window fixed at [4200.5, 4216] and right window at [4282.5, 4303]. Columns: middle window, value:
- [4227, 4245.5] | -0.06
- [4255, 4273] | -0.09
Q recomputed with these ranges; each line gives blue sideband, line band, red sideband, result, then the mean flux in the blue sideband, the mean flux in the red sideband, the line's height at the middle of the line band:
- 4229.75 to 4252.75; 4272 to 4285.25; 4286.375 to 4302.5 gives 0.70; 2.56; 1.38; 1.73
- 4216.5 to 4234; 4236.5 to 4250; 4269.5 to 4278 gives -2.32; 2.52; 1.79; 2.25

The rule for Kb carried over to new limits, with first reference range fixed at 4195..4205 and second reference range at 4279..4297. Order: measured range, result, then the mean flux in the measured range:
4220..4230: 0.65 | 2.5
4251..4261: -1.37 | 2.36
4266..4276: -0.32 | 1.85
